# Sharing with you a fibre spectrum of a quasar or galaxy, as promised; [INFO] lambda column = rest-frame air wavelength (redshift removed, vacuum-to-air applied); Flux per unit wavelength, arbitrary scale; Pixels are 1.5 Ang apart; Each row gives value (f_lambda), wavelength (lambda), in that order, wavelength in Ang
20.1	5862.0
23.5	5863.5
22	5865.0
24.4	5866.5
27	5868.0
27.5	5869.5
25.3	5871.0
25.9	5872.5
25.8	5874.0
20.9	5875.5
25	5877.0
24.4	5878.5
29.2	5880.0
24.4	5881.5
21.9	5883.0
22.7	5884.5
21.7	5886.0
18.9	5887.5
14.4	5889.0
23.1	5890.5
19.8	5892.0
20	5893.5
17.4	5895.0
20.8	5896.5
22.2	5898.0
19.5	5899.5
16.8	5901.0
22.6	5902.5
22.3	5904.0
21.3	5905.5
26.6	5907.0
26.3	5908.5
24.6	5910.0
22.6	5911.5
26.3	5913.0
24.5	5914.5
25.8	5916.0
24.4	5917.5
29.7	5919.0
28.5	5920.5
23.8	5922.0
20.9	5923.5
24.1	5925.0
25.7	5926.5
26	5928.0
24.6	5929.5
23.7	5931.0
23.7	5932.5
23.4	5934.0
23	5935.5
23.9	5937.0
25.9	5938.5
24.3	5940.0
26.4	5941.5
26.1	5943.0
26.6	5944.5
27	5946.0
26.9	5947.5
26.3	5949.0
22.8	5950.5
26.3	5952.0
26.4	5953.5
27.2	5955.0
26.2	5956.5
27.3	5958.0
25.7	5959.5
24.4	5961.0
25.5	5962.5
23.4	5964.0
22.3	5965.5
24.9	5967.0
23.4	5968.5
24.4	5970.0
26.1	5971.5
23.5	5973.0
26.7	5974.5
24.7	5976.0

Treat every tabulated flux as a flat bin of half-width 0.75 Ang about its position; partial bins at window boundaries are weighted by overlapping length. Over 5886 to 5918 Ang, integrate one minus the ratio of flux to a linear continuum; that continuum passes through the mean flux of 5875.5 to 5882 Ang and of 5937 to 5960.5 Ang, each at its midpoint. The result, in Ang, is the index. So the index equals 4.5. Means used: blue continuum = 25.2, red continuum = 26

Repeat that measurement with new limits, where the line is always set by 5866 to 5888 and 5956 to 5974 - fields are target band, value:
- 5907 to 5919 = -0.38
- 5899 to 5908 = 1.03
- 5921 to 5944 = 0.18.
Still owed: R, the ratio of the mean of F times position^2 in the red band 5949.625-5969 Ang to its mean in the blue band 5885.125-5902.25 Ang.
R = 1.3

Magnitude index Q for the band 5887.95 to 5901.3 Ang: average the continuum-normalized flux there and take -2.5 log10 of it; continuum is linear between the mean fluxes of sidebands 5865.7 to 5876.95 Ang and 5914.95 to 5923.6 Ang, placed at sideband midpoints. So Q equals 0.30 mag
